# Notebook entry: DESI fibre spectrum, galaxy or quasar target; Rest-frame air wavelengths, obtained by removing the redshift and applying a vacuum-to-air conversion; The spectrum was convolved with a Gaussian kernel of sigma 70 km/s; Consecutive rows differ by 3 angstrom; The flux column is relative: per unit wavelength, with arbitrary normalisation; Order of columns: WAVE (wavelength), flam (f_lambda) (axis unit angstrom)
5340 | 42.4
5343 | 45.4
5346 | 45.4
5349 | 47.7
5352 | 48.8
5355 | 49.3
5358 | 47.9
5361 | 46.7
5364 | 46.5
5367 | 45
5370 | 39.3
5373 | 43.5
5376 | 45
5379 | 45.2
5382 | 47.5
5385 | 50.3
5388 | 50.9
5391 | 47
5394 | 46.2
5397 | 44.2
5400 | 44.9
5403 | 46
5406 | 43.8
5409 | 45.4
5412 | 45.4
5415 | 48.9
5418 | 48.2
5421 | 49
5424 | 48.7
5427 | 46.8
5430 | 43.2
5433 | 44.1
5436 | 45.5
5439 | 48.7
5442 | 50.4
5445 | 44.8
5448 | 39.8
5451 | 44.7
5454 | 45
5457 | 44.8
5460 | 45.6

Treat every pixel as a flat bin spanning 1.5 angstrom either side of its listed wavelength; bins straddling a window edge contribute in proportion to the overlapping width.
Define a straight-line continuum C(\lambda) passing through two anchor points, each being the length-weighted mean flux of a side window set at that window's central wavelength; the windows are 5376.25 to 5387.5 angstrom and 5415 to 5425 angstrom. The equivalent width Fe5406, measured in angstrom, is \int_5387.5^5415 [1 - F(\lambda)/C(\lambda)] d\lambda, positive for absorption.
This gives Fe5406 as 1.26 angstrom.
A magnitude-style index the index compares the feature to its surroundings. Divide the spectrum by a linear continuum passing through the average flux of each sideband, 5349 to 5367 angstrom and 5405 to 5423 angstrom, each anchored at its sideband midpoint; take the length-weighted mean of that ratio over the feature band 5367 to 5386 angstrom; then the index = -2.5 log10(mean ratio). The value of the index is 0.06 mag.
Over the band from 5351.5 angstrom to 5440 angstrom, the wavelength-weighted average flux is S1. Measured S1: 46.4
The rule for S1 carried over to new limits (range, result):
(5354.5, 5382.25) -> 45.4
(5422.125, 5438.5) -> 45.9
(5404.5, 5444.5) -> 46.7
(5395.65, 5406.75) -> 44.8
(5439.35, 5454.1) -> 45.2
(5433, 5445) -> 47.3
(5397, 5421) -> 46.1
